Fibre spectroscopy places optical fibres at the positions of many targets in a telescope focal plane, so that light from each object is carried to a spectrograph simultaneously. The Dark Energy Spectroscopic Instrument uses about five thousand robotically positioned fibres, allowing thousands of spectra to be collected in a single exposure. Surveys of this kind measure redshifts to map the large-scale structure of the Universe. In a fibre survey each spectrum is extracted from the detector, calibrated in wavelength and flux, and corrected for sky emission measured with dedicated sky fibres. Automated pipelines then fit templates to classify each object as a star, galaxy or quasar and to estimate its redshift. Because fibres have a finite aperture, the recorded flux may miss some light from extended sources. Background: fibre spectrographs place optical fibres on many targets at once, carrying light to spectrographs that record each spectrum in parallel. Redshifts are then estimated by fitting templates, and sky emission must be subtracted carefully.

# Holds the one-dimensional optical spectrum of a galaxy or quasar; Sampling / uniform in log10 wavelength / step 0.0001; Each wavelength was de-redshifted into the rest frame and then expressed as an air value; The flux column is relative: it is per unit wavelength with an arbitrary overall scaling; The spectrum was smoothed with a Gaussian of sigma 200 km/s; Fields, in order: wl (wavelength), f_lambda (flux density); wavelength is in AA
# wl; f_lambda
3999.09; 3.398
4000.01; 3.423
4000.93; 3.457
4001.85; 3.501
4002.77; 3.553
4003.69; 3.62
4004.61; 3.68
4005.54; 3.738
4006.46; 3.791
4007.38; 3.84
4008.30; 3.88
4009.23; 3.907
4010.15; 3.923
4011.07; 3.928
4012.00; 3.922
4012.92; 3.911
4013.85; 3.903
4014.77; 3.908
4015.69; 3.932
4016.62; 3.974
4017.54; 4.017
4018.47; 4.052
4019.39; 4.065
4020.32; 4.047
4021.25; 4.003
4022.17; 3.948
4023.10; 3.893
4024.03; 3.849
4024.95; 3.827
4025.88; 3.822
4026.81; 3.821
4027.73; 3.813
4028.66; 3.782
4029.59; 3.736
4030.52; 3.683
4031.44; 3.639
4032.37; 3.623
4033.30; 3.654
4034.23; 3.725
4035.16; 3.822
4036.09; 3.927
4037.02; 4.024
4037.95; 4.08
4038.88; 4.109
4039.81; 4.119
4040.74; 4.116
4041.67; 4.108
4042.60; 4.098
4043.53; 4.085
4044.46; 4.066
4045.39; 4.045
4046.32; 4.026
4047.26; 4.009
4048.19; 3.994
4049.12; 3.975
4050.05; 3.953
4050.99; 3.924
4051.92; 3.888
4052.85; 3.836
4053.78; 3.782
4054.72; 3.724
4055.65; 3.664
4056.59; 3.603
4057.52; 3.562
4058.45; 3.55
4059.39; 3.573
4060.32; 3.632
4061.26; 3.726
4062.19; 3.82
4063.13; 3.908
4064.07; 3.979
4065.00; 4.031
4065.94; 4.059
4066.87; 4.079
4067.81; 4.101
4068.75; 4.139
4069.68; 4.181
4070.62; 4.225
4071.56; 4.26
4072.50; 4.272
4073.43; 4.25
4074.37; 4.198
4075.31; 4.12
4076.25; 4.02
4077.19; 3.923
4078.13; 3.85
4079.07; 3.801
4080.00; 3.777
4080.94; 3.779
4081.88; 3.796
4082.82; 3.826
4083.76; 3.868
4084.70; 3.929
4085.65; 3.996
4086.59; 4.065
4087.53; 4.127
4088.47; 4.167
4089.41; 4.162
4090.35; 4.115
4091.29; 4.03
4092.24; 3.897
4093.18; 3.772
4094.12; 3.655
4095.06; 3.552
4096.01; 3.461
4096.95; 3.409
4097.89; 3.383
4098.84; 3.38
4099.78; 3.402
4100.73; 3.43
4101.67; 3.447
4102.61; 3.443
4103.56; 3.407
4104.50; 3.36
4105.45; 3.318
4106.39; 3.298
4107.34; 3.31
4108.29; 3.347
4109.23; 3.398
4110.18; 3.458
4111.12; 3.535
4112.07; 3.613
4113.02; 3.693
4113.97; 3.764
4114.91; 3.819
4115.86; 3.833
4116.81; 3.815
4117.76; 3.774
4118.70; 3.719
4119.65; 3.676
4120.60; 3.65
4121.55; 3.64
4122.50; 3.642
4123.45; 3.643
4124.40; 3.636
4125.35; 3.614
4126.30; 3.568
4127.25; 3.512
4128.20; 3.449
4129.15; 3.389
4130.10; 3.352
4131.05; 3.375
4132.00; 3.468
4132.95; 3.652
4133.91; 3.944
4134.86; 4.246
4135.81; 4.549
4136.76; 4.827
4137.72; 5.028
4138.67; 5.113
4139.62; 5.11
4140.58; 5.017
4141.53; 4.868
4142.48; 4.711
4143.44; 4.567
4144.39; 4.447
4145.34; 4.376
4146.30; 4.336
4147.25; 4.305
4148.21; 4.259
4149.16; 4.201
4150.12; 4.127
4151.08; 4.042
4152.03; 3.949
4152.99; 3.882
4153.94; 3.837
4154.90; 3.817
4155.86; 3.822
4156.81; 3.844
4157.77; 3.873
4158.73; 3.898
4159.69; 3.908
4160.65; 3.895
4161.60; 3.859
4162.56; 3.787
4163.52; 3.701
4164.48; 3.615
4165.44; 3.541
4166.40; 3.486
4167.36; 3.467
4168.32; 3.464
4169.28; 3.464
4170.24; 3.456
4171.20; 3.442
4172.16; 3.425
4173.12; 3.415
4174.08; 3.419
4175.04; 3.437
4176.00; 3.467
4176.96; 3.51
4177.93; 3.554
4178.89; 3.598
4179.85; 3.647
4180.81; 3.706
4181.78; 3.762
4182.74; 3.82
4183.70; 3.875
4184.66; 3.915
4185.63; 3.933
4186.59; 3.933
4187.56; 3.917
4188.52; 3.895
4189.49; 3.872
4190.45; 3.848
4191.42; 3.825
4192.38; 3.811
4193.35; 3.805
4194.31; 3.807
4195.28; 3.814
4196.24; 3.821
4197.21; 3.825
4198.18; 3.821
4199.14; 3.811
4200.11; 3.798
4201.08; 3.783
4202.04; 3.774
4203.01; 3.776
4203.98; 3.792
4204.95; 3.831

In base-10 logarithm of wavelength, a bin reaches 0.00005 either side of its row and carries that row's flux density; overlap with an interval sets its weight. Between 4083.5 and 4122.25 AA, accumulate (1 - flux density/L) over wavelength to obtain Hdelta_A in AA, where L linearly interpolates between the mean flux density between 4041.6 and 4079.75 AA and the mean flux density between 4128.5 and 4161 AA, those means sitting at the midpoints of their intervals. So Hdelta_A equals 3.8 AA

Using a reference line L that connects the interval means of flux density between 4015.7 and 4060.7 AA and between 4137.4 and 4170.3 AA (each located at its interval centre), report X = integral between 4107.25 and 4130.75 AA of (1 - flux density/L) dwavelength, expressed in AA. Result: 2.51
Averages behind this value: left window 3.88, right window 4.09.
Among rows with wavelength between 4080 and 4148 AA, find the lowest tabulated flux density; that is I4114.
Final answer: 3.298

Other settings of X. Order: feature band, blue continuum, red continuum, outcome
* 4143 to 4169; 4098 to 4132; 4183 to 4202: -1.7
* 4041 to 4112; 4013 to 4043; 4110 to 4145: 2.2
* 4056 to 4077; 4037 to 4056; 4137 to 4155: 0.6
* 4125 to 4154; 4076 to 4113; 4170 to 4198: -3.7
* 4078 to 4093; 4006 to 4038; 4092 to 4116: -1.5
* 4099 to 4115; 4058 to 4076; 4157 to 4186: 1.7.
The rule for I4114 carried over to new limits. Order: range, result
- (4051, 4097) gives 3.409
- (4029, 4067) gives 3.55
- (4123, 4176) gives 3.352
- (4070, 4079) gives 3.85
